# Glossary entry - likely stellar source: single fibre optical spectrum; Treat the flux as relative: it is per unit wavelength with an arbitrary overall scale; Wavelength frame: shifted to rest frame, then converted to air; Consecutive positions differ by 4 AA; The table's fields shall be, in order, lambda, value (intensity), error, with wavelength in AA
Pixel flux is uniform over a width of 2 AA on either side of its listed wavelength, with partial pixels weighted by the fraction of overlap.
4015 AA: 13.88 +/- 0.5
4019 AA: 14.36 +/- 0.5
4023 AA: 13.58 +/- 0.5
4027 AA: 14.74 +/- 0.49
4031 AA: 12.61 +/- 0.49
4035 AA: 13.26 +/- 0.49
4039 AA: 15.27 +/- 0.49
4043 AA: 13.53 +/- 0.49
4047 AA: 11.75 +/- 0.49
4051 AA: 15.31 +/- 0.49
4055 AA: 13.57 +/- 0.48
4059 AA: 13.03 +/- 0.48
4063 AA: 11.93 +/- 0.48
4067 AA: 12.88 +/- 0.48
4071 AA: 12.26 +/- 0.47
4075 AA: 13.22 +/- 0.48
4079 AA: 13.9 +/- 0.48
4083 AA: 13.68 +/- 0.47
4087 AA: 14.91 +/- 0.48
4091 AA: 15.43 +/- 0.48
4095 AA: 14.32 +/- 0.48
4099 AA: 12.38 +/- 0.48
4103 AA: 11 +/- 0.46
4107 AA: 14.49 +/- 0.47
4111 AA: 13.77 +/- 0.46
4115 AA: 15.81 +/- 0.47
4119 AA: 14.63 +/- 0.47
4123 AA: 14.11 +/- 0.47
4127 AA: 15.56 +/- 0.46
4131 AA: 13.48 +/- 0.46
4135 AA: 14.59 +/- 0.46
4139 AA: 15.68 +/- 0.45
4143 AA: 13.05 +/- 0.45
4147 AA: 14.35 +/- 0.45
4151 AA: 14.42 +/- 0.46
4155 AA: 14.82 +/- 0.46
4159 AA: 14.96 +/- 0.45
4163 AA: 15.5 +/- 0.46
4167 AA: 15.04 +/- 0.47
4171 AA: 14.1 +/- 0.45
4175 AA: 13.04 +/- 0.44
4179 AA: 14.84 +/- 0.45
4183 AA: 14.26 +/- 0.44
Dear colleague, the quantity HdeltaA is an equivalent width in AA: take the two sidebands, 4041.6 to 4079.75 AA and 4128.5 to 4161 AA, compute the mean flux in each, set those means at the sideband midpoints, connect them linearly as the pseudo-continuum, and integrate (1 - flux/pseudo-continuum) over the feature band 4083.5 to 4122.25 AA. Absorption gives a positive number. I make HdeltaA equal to -0.83 AA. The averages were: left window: 13.1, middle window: 14.1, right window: 14.4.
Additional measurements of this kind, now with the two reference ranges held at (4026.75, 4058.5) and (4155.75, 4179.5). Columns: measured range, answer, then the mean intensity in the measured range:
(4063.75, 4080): 1.1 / 12.9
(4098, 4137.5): 0.5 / 14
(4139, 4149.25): 0.2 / 14.1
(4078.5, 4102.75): 0.2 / 13.9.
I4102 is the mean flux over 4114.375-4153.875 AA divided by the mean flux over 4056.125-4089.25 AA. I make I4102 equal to 1.10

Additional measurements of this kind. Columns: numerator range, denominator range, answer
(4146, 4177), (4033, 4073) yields 1.09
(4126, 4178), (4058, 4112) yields 1.08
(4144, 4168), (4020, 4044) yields 1.06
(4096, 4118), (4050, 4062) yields 0.99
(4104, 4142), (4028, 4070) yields 1.09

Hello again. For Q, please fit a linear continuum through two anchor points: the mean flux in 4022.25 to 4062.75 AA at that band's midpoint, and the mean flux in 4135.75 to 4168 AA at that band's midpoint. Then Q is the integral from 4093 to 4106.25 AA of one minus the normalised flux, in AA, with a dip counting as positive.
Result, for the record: 1.34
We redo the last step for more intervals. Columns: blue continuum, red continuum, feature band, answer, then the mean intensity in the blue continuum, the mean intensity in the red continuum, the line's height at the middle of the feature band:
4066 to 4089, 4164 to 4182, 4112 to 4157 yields -1.87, 13.5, 14.3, 14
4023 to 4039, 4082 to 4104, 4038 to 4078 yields 1.48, 13.8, 13.7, 13.7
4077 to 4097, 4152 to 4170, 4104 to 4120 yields 0.20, 14.4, 15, 14.6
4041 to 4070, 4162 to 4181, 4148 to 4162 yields -0.49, 13.1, 14.5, 14.3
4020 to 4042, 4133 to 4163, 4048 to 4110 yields 3.18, 13.9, 14.6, 14.2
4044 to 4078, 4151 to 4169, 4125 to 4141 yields -0.40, 13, 15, 14.5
